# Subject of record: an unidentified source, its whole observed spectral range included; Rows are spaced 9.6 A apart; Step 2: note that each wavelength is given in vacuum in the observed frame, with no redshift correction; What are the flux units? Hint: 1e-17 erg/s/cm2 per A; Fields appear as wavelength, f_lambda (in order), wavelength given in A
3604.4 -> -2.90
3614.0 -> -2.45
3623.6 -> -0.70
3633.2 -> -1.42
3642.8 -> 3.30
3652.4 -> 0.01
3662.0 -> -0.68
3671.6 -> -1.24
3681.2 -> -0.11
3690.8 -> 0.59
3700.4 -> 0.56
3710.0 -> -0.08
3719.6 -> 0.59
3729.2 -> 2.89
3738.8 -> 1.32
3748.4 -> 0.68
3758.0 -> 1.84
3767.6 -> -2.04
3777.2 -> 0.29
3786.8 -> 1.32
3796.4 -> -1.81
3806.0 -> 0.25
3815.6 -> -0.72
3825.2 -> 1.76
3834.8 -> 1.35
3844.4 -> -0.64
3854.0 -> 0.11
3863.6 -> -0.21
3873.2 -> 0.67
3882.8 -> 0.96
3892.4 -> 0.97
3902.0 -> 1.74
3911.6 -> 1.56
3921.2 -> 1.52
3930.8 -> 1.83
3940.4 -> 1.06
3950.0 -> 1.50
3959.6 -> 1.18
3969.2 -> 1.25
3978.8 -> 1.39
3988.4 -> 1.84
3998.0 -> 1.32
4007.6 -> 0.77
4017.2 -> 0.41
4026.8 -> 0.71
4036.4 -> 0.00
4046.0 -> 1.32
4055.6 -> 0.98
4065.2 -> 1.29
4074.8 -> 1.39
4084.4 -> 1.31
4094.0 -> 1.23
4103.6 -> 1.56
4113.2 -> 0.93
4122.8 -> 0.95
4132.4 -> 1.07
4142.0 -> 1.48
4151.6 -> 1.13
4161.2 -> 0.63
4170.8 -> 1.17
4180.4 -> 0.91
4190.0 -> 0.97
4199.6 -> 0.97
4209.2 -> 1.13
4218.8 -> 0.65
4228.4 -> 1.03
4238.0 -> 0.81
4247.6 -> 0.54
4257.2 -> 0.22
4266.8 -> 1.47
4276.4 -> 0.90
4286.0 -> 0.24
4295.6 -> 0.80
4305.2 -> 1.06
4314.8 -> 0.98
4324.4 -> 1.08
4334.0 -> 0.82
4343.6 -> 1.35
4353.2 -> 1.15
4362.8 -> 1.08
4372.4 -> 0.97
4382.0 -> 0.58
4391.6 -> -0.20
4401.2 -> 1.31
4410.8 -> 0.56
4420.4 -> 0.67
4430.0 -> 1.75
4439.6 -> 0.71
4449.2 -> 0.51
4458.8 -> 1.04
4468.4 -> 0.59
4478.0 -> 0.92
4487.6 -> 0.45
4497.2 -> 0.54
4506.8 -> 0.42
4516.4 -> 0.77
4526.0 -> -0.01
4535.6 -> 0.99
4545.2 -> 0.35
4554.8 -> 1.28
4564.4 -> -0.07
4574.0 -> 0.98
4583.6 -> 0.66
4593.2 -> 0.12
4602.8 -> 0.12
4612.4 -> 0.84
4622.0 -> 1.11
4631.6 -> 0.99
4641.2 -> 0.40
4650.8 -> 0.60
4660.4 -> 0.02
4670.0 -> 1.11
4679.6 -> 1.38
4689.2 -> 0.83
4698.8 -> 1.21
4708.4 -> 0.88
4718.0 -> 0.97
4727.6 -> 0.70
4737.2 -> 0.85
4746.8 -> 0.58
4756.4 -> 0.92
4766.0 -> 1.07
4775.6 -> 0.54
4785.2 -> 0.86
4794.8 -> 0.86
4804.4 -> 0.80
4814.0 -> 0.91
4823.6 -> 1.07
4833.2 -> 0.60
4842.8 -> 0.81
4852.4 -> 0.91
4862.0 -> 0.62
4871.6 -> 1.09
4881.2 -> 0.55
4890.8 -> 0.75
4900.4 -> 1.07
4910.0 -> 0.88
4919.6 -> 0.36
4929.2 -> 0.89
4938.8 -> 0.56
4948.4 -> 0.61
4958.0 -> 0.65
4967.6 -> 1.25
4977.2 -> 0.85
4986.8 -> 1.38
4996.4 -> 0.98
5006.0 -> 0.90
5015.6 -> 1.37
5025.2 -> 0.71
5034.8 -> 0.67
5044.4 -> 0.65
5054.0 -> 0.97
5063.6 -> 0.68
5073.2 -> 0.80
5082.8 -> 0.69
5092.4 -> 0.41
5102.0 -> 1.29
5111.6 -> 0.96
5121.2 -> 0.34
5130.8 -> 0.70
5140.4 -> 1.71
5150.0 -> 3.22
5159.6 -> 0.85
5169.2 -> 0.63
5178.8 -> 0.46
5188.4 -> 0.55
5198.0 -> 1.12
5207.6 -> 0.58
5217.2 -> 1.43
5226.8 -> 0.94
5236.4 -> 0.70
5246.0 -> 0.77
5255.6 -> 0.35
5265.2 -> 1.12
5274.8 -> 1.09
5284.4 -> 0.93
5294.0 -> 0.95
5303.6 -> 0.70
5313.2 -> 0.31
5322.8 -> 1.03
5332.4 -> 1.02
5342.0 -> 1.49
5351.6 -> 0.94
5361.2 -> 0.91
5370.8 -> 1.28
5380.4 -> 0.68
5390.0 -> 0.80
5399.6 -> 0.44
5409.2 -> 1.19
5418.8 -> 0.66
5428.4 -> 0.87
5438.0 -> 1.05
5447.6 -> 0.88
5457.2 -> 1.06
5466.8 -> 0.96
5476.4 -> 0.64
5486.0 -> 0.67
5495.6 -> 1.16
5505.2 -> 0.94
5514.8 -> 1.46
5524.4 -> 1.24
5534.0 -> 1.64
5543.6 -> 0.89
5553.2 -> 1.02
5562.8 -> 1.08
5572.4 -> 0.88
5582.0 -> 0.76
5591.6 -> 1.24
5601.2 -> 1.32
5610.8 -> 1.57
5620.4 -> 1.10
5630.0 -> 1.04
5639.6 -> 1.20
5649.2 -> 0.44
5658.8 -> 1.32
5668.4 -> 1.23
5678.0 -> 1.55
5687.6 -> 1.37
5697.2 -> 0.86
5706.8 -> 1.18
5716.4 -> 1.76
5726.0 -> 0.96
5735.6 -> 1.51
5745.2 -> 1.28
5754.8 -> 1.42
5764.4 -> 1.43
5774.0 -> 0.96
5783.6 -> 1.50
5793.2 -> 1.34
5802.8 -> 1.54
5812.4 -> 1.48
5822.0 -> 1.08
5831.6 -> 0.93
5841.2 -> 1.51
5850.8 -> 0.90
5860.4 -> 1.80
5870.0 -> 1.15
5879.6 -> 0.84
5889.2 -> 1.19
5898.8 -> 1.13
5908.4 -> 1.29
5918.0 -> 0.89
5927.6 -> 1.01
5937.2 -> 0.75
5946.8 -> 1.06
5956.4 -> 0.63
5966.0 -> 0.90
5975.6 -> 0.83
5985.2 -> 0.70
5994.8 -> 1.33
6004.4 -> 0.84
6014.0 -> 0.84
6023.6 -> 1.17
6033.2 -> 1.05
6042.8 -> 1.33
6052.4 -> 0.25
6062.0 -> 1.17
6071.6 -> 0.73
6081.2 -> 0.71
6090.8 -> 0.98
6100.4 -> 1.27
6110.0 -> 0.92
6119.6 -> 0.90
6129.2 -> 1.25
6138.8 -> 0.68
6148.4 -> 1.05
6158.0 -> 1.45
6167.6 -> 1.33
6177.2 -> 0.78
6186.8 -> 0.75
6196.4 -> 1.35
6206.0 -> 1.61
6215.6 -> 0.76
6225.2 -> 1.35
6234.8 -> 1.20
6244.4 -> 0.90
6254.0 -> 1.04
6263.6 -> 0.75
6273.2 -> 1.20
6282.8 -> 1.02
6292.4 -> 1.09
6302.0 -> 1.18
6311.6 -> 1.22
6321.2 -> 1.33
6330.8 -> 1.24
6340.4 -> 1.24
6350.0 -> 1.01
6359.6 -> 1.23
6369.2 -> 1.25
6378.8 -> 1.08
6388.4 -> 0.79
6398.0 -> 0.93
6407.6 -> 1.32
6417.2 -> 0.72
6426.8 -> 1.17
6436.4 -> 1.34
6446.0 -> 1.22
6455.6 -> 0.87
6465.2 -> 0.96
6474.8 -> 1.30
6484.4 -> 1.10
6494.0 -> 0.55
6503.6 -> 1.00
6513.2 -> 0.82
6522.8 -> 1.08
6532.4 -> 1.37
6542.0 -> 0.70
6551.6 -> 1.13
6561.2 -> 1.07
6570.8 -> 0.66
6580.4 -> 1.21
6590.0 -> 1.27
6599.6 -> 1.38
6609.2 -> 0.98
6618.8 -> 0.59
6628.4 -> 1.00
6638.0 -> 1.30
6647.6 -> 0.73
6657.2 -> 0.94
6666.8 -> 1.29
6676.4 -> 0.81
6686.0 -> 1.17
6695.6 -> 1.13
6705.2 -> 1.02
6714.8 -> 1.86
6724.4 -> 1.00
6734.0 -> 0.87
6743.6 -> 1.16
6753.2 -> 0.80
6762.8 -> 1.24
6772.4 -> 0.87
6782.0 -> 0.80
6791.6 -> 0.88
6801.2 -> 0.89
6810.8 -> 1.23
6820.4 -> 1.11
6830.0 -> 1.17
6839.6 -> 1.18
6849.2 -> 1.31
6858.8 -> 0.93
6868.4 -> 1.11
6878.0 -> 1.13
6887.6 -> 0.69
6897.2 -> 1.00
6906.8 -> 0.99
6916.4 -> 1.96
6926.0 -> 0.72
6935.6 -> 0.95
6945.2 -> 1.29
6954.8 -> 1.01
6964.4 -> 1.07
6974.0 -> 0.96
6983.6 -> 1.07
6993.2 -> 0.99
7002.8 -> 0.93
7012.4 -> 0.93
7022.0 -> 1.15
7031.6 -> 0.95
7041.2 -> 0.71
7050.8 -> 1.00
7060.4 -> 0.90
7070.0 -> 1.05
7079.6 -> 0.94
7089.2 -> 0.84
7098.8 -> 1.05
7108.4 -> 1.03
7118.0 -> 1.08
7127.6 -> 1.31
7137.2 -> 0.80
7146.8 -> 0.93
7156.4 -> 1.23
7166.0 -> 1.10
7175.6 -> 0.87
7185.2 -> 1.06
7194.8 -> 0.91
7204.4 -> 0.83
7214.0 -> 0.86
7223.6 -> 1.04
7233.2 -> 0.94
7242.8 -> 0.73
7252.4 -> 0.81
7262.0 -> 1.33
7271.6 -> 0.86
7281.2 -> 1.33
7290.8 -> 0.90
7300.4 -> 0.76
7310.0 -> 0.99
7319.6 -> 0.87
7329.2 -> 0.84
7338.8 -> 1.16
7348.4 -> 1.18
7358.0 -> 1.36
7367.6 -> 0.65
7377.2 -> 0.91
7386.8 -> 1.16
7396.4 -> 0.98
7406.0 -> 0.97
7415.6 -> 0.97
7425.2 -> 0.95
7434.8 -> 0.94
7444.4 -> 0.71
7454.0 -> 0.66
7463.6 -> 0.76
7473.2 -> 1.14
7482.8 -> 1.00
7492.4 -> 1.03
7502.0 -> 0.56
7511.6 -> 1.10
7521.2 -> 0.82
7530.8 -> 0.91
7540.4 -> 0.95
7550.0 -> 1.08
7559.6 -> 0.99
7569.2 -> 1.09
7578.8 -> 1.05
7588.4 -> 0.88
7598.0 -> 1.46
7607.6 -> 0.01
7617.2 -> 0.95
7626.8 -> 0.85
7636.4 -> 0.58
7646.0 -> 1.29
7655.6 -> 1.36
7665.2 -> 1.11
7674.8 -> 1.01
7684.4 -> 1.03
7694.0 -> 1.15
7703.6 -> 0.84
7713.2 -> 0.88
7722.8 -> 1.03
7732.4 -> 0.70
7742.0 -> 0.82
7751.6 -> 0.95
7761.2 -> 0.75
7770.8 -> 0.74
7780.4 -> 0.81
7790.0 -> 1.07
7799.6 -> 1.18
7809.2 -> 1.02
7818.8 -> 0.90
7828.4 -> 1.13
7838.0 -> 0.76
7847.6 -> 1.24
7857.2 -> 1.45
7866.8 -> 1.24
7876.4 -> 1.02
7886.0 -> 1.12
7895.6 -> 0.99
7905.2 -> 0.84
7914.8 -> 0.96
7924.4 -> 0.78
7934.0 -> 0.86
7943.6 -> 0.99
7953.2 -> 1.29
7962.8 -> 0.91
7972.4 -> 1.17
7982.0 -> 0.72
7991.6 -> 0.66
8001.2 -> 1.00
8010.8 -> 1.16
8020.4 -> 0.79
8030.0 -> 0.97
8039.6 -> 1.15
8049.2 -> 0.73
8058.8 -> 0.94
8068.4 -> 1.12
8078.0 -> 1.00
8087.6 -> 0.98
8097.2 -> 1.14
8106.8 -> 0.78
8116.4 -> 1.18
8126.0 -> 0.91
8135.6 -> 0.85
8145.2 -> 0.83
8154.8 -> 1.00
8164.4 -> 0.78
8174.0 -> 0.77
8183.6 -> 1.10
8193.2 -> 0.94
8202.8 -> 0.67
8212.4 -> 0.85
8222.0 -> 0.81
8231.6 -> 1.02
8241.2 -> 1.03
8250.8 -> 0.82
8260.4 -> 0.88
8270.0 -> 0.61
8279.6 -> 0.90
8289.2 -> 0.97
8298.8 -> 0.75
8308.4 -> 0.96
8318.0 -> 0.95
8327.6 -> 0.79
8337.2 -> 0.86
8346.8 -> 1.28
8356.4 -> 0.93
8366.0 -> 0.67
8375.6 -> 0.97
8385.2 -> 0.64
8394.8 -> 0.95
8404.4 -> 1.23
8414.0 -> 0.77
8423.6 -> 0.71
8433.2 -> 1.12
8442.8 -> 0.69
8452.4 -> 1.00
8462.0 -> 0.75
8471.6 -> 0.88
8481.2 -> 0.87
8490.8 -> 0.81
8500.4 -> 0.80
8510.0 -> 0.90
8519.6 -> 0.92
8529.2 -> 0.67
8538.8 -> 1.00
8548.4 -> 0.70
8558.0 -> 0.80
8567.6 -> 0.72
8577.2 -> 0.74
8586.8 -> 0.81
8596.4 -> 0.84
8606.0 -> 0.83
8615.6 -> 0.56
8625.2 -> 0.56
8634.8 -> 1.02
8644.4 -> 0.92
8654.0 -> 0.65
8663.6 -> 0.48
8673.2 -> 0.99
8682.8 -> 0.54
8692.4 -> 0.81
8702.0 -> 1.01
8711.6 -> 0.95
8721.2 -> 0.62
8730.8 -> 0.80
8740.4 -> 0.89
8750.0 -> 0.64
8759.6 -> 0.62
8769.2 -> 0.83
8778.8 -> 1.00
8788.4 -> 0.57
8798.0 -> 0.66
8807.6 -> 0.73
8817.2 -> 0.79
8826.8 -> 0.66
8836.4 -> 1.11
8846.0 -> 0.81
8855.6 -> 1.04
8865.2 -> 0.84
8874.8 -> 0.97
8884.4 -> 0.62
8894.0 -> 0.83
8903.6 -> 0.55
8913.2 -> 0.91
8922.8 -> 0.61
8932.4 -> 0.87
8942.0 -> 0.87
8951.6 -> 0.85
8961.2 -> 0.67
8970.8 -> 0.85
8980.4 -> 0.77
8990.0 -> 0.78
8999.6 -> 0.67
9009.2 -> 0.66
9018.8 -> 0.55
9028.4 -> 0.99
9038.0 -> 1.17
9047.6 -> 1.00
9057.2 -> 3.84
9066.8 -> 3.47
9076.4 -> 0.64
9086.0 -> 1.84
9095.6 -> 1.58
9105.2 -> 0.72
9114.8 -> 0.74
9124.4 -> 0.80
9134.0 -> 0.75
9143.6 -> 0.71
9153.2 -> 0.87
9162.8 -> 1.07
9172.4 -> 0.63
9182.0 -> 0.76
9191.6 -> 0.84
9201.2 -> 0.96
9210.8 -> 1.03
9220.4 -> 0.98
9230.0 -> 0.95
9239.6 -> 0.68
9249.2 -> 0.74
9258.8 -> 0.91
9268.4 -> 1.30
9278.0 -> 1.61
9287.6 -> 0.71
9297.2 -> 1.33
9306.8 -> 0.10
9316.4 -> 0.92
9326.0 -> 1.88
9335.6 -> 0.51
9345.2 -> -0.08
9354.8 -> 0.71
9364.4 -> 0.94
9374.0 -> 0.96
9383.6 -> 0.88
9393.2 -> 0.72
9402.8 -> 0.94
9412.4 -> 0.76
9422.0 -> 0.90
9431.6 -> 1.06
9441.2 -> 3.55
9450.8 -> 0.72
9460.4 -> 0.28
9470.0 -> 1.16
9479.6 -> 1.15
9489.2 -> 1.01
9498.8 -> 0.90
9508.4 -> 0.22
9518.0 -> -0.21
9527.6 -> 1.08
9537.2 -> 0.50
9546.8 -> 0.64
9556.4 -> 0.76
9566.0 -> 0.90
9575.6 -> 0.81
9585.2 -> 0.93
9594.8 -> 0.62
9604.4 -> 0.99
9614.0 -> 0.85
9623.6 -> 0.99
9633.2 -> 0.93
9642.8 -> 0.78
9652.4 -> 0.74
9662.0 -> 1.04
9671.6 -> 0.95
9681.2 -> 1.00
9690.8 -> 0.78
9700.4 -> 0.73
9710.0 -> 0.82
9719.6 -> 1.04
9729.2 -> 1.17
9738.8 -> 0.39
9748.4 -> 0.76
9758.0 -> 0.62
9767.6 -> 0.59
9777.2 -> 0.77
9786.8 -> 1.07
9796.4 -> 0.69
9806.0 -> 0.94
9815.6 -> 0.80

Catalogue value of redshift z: 0.380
